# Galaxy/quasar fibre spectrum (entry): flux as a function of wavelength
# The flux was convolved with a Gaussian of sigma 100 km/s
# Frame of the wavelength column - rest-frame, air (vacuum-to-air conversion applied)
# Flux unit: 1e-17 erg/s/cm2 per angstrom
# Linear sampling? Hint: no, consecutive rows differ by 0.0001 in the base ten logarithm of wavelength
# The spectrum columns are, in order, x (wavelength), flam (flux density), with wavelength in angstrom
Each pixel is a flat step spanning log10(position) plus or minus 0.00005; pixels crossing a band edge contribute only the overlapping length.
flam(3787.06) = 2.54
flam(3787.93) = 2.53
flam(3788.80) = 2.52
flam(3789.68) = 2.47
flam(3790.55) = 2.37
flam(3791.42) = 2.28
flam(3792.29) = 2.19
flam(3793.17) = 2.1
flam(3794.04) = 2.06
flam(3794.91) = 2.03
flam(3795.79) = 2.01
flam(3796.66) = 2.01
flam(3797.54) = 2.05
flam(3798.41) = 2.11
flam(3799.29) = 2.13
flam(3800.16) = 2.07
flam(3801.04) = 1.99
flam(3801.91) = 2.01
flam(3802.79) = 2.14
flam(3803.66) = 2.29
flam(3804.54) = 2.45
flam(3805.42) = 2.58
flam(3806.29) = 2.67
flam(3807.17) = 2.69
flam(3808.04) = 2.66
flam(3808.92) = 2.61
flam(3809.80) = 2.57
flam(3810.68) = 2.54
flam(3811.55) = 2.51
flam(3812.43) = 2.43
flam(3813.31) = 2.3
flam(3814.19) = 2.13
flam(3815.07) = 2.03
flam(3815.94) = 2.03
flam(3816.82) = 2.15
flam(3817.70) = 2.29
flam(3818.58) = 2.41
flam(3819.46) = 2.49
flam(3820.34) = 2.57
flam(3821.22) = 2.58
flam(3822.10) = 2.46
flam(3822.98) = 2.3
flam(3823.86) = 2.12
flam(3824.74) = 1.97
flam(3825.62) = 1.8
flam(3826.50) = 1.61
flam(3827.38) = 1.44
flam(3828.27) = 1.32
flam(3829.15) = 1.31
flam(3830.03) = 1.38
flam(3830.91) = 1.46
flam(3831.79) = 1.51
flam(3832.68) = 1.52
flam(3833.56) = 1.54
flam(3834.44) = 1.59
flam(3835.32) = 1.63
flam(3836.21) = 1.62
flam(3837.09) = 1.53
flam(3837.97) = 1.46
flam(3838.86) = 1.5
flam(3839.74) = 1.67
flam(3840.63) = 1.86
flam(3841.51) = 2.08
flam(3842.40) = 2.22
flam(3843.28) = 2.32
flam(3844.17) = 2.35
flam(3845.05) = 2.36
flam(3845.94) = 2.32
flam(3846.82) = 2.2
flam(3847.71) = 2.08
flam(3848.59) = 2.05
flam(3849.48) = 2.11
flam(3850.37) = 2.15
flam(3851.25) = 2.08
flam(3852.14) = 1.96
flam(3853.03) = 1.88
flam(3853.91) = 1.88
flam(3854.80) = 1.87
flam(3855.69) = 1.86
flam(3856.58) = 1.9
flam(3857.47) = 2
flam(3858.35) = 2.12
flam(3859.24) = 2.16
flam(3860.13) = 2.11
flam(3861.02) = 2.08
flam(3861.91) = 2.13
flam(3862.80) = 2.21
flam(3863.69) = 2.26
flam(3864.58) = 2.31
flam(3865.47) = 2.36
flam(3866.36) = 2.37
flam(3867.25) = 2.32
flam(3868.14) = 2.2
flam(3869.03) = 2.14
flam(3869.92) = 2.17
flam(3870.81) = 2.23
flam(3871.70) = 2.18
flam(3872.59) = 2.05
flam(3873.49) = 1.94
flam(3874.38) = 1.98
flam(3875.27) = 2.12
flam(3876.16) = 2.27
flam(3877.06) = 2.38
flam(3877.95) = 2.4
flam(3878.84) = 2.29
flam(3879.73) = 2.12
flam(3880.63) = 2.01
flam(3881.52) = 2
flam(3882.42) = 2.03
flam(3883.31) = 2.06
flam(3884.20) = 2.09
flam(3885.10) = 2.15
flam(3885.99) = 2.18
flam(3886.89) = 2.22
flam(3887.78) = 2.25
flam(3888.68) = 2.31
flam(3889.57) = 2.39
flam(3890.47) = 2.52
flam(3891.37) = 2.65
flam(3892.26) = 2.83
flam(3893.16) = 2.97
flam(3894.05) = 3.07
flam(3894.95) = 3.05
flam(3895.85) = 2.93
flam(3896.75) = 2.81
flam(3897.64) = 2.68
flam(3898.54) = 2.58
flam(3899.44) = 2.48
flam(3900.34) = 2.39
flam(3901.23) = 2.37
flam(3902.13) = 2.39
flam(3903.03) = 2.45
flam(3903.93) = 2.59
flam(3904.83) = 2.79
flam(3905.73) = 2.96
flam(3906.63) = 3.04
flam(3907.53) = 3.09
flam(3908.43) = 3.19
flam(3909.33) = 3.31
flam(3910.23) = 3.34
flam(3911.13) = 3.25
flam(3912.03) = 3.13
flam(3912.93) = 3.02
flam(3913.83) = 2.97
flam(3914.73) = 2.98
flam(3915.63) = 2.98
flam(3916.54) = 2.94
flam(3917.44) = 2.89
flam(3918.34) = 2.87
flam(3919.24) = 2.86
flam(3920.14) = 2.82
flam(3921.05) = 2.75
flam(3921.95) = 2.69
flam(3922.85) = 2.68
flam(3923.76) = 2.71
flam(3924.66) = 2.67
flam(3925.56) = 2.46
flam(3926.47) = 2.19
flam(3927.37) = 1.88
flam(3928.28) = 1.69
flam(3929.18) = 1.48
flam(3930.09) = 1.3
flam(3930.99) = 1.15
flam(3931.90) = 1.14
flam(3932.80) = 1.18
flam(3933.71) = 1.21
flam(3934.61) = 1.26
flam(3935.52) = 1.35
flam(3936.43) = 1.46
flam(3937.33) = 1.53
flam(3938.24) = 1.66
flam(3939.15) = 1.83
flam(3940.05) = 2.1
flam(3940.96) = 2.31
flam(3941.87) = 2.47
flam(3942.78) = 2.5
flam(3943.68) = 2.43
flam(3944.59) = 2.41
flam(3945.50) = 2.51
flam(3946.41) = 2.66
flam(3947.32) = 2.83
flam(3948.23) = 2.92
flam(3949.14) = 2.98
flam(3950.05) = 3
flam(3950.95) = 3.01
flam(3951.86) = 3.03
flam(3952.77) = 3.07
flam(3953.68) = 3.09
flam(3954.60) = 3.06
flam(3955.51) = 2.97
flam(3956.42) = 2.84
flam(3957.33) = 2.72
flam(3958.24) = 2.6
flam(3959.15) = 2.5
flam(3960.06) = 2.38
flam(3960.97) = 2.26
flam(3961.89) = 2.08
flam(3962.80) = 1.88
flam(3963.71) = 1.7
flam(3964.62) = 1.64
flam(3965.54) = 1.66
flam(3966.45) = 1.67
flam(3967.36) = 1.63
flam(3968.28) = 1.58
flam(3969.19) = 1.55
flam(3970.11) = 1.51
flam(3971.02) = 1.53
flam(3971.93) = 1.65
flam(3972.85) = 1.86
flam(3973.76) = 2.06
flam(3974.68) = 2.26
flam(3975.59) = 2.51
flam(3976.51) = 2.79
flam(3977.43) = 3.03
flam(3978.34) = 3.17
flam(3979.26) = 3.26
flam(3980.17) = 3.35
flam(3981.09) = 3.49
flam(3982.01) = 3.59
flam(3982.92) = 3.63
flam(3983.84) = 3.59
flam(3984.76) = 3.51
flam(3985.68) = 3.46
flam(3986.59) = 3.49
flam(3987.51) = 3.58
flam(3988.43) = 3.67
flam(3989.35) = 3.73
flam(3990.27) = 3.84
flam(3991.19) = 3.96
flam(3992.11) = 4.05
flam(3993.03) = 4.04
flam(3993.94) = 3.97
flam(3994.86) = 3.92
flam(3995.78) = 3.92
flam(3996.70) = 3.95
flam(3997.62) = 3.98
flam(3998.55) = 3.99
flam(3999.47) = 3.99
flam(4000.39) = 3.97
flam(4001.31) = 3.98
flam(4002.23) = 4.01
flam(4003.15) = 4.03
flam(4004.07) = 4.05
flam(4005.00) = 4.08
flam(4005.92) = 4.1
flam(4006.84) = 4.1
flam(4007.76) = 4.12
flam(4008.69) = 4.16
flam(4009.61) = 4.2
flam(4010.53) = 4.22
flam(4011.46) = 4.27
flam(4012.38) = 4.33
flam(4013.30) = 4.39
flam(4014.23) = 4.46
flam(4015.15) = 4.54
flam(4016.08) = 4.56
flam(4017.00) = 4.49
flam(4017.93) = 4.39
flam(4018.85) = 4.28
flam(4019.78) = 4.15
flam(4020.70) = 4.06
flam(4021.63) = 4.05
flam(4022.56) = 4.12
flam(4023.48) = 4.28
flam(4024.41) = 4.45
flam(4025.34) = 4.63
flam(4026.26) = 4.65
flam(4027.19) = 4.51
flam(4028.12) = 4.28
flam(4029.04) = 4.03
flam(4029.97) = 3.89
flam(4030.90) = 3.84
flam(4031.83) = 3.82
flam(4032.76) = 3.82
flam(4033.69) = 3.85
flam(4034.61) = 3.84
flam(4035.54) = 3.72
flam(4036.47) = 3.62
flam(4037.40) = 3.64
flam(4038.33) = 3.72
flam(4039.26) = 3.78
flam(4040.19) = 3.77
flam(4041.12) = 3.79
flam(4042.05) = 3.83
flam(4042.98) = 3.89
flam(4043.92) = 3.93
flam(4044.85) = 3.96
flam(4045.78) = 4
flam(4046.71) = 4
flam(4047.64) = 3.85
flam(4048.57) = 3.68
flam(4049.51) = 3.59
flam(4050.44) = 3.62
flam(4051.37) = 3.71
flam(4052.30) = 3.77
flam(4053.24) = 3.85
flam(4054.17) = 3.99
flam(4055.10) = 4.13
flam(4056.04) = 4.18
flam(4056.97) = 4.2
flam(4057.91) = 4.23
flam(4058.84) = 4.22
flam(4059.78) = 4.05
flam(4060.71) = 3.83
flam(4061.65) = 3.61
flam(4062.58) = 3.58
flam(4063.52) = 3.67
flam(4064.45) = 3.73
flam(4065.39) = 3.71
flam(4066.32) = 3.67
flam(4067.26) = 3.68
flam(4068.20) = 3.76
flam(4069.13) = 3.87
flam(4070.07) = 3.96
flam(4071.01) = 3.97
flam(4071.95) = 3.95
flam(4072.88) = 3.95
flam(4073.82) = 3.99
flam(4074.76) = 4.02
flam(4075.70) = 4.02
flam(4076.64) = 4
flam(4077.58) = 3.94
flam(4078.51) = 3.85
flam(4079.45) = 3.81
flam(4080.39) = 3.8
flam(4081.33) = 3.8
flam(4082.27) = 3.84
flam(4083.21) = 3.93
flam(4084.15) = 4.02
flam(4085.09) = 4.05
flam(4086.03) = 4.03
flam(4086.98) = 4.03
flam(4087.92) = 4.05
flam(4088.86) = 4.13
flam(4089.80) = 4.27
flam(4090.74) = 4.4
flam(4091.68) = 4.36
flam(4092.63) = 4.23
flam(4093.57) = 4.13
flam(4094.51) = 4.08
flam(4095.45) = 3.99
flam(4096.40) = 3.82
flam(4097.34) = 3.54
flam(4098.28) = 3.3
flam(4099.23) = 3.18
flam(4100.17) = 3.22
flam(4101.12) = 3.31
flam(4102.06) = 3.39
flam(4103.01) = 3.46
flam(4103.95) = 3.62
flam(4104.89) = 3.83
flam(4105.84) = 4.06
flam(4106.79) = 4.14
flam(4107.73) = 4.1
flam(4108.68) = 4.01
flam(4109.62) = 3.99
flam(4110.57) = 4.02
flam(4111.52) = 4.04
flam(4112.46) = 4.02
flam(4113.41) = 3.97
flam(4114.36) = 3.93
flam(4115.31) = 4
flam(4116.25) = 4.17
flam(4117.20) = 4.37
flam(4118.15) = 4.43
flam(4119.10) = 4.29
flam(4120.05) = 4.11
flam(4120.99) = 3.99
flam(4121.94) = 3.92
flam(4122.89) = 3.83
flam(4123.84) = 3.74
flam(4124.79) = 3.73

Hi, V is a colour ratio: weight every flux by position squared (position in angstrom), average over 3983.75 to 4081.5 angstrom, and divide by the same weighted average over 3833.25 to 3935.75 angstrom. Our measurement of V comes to 1.87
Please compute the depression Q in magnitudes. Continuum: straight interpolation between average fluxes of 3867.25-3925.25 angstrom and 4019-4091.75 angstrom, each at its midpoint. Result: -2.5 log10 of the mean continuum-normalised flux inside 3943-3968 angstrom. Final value 0.228 mag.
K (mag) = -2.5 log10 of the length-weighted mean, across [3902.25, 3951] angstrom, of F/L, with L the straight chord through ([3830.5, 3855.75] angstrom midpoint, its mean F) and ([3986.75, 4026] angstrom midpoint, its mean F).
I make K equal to 0.22 mag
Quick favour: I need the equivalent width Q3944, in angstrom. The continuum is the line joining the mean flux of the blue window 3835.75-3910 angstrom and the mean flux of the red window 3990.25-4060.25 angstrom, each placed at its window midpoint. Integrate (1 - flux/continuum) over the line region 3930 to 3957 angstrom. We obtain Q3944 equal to 7.5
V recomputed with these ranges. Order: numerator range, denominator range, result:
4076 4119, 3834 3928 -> 1.85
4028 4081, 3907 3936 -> 1.71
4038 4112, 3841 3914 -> 1.80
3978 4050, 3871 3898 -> 1.79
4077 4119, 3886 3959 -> 1.70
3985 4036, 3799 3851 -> 2.17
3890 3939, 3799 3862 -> 1.25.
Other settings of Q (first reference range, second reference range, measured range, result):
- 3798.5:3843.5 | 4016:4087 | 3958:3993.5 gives 0.228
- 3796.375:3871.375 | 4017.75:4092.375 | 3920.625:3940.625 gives 0.493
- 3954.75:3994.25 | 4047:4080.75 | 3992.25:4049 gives -0.222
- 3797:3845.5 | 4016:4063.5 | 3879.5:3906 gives 0.092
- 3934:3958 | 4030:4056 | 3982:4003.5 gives -0.225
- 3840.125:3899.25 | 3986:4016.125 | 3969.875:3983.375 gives 0.362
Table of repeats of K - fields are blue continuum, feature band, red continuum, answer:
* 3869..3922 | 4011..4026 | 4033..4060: -0.19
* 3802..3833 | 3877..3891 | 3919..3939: -0.11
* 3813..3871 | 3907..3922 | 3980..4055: -0.07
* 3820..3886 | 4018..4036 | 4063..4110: -0.21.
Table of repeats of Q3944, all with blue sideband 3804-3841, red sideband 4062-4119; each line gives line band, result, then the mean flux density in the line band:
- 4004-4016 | -3.25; 4.25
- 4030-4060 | -2.37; 3.87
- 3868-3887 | 2.13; 2.14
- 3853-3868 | 1.19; 2.12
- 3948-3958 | -0.08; 2.97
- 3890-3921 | -2.91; 2.86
